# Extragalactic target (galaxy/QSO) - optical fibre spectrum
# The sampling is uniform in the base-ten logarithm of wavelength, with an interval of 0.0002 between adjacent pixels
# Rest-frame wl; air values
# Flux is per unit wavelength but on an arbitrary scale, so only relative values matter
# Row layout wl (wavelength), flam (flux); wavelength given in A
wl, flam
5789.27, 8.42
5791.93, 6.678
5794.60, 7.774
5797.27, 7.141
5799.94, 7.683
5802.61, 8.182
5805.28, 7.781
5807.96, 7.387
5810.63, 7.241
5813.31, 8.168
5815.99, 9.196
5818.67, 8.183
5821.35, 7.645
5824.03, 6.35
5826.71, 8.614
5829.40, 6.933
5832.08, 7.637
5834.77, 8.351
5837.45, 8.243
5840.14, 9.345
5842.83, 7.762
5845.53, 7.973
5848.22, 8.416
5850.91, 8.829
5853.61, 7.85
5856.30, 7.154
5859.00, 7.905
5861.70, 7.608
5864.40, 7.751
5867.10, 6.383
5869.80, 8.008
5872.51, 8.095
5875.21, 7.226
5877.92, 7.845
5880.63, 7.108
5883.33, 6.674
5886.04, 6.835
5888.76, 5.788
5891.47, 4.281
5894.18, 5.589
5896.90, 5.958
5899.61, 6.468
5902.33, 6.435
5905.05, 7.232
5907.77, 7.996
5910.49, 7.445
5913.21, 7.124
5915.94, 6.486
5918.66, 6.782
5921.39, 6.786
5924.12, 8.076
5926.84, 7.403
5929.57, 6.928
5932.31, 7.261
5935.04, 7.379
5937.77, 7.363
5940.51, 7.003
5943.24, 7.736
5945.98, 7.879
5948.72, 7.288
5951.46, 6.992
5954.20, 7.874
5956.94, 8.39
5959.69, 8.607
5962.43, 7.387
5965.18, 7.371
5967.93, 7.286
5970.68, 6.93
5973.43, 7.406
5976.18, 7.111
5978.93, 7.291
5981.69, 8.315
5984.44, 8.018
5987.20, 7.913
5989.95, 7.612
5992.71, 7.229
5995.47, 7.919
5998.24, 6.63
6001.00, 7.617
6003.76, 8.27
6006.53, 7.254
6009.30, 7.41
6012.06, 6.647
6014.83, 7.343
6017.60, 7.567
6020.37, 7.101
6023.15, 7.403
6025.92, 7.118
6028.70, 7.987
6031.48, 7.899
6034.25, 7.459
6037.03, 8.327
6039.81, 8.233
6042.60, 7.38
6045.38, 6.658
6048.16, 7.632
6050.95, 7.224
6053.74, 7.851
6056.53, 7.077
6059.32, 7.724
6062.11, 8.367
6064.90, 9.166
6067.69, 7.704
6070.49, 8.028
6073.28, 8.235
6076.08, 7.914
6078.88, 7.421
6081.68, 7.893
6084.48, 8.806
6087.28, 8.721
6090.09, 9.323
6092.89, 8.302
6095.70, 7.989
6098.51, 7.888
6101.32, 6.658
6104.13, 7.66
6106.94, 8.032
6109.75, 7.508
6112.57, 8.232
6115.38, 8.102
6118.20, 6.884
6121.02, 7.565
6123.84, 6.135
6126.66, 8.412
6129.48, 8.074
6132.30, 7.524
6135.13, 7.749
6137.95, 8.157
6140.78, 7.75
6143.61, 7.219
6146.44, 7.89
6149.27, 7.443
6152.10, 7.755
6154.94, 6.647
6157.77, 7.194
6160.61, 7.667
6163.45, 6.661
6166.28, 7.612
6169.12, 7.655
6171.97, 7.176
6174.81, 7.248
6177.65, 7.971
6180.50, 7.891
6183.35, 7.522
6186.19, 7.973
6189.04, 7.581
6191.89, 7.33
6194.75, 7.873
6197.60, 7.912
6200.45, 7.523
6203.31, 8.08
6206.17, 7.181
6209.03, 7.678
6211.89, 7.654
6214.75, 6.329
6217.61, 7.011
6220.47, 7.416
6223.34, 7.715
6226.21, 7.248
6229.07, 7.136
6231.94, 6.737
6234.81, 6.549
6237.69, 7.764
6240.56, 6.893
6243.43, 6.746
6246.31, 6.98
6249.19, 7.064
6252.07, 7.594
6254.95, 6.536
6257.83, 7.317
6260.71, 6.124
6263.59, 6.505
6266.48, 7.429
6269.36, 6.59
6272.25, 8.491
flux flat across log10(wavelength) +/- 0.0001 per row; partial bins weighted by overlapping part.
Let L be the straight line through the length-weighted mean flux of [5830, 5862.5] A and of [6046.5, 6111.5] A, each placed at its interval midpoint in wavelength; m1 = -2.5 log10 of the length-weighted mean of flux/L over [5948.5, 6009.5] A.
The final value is 0.06 mag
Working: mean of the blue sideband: 8.07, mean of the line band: 7.58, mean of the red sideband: 7.96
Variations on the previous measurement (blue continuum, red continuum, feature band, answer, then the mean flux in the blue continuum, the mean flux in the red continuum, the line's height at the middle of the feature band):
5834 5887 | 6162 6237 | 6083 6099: -0.14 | 7.77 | 7.41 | 7.53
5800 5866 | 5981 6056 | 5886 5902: 0.33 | 7.93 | 7.54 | 7.8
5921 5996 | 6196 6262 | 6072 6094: -0.13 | 7.53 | 7.19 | 7.37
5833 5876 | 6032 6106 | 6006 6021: 0.10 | 7.94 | 7.91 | 7.92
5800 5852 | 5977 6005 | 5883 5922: 0.20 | 8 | 7.67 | 7.85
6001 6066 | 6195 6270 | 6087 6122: -0.06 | 7.61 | 7.16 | 7.45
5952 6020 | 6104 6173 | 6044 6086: -0.04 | 7.54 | 7.55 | 7.55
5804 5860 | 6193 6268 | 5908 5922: 0.11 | 7.95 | 7.19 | 7.79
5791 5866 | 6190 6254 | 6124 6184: -0.02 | 7.85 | 7.29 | 7.38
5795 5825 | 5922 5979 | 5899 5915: 0.06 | 7.74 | 7.47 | 7.55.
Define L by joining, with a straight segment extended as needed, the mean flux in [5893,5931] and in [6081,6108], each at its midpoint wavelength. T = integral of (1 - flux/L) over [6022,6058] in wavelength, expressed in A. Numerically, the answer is 1.0 A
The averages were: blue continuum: 6.91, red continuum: 8.13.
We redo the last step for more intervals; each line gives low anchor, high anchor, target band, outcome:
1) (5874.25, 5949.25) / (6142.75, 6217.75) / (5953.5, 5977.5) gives -1.9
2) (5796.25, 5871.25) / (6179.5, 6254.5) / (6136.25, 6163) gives -0.2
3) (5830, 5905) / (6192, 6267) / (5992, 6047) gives -1.7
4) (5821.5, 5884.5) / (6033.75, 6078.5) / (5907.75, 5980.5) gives 3.6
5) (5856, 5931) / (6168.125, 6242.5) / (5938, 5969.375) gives -2.4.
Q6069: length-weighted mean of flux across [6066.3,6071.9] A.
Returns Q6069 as 7.87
